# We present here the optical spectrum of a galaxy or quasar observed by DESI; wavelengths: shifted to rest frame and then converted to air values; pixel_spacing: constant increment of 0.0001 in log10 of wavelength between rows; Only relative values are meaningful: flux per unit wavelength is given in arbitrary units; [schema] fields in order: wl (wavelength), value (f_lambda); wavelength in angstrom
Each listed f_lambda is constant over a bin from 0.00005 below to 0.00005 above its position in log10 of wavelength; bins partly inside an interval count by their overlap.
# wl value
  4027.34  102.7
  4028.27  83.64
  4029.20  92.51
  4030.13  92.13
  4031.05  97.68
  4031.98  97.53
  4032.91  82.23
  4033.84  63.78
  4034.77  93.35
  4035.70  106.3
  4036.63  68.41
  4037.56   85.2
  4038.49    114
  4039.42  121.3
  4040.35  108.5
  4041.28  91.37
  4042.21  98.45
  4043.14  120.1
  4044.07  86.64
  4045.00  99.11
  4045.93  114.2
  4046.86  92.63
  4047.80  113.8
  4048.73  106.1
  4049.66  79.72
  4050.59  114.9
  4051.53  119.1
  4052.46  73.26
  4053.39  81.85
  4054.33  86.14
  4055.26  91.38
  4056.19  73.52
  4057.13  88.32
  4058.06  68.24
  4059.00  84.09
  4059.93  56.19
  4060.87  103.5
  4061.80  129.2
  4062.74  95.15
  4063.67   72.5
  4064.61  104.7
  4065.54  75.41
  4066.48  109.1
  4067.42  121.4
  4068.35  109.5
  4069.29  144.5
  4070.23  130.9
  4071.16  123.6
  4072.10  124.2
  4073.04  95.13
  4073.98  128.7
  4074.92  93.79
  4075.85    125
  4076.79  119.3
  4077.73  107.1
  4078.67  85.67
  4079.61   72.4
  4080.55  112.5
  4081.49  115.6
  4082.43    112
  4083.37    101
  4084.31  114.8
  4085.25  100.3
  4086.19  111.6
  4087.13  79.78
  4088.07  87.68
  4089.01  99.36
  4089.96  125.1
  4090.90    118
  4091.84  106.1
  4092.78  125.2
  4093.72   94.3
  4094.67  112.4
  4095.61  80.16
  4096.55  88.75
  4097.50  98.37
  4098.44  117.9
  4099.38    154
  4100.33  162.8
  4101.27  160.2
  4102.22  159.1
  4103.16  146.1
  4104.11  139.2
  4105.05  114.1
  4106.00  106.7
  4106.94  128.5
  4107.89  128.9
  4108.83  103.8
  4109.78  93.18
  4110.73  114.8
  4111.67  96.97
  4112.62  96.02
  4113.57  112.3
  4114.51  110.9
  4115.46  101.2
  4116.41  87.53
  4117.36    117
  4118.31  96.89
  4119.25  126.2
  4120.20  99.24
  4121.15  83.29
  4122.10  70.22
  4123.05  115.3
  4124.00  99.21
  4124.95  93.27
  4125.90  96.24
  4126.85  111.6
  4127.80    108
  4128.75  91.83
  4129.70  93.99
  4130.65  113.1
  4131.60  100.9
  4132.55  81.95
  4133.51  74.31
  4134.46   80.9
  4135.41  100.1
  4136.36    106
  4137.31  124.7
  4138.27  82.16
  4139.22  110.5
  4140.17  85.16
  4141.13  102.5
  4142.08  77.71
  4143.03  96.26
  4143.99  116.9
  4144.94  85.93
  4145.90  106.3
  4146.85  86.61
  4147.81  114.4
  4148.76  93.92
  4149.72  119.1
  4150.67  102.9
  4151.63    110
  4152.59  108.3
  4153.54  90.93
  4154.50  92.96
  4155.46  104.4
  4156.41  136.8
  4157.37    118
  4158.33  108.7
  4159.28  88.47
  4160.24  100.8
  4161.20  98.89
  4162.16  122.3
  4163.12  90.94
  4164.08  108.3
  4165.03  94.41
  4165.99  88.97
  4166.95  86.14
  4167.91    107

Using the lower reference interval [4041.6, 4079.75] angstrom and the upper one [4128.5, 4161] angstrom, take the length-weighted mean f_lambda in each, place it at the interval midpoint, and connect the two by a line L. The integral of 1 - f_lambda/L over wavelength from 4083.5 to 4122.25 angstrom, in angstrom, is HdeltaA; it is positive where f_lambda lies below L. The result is -4.3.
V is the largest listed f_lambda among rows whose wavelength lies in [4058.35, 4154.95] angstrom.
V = 162.8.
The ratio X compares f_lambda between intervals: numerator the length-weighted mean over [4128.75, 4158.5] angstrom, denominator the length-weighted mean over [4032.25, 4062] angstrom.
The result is 1.1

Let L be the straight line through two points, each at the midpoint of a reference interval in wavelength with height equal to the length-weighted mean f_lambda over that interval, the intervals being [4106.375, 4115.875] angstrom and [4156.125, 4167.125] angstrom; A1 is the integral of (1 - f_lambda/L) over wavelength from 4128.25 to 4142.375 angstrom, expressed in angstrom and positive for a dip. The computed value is 1.45 angstrom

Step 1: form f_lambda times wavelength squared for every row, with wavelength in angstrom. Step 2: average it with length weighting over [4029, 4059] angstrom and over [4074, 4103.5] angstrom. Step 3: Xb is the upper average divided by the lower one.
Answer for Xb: 1.22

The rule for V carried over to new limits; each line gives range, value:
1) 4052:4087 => 144.5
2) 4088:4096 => 125.2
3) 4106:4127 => 128.9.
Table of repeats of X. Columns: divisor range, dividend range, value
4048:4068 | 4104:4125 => 1.14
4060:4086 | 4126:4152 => 0.92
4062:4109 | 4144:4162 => 0.92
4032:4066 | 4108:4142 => 1.06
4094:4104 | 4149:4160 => 0.84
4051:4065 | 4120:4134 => 1.08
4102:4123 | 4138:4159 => 0.93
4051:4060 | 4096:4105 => 1.61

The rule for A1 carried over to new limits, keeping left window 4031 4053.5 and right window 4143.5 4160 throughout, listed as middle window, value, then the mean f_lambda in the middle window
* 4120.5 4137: 1.2 angstrom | 95.7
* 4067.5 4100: -3.0 angstrom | 110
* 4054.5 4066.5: 1.3 angstrom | 87.8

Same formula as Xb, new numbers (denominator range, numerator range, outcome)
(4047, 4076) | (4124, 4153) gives 1.03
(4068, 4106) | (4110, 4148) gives 0.88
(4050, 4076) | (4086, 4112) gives 1.18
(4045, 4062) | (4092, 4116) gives 1.30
